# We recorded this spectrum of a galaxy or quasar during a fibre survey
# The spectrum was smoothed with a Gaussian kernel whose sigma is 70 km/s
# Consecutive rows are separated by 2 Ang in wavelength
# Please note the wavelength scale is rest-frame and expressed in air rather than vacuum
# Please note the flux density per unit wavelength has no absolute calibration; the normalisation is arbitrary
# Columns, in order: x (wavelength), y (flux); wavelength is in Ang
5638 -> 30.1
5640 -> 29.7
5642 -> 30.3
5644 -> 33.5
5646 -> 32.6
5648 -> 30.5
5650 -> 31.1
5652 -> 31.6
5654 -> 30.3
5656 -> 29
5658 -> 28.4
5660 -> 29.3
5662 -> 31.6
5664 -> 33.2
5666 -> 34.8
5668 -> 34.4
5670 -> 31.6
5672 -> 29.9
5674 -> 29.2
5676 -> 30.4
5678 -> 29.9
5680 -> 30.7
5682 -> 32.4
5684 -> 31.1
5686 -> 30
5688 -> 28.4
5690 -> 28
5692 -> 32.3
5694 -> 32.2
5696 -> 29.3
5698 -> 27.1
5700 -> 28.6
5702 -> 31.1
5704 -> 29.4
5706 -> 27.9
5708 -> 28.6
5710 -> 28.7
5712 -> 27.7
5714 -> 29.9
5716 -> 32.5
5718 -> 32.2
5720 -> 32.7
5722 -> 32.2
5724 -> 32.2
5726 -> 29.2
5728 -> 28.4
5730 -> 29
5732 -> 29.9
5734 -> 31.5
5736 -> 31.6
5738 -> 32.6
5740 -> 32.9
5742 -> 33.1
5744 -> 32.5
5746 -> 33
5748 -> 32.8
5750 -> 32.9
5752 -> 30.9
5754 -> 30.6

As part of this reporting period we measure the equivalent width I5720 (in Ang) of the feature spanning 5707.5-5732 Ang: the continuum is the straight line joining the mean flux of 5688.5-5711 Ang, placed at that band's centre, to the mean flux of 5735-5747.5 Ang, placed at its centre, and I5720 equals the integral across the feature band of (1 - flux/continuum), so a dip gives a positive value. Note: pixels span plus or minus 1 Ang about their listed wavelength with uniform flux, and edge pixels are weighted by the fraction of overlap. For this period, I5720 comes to 0.50 Ang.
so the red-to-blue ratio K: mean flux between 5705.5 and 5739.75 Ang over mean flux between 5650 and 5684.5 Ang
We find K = 0.98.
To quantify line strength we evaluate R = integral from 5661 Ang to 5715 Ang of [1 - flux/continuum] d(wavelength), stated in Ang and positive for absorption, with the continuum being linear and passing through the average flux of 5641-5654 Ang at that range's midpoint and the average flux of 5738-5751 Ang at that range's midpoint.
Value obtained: 2.9 Ang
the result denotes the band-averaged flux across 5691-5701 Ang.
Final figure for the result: 29.9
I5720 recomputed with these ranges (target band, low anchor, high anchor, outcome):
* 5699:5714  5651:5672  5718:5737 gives 1.0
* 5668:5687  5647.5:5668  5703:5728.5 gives 0.0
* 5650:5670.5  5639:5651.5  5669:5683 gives -0.3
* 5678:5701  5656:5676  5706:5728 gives 0.6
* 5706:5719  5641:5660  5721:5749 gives 0.6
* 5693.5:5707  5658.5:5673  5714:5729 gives 1.0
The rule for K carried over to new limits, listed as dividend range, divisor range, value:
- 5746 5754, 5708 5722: 1.05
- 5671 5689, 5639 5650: 0.97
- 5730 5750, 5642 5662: 1.04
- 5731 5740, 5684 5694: 1.05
